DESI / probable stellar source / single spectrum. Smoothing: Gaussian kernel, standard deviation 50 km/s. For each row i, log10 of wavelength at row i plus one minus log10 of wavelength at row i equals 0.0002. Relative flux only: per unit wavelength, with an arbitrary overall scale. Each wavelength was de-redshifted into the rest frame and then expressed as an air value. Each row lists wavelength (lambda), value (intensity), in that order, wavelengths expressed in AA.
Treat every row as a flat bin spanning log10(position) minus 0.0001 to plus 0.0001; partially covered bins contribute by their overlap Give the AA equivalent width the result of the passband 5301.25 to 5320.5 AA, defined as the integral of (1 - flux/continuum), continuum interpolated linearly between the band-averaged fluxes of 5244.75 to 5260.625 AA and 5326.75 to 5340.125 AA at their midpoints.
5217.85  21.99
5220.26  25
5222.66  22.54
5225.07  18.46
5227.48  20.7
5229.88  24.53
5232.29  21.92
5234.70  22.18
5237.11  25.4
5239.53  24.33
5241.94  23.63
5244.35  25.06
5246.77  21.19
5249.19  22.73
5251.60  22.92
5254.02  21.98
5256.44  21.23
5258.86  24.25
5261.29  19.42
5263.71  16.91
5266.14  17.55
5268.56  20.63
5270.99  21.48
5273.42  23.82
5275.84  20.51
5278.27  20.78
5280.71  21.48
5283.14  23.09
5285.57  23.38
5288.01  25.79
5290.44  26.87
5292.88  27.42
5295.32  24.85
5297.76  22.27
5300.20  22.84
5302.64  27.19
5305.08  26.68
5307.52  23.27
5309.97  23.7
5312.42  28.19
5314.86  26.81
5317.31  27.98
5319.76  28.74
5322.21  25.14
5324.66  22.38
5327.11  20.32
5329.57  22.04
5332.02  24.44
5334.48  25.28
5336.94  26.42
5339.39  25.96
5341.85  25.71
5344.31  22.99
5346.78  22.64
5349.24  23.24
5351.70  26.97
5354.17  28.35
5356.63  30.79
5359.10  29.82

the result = -2.2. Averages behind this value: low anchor 22.4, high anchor 24.3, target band 26.5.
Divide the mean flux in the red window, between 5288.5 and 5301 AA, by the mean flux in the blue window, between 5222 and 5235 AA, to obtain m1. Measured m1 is 1.2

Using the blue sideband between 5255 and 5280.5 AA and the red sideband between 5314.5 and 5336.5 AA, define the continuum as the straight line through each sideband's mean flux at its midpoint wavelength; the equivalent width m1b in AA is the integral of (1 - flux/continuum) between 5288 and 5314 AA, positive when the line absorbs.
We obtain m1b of -2.7 AA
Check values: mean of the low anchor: 20.7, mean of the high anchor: 24.8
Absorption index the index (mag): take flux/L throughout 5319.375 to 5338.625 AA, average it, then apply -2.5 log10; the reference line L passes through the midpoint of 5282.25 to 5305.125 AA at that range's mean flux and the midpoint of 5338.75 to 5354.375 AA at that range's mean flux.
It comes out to 0.03 mag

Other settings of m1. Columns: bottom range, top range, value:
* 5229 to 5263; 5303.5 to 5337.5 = 1.10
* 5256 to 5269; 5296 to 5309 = 1.23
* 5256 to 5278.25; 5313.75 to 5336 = 1.20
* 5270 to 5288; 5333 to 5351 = 1.10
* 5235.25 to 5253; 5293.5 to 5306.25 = 1.06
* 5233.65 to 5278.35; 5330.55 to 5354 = 1.14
